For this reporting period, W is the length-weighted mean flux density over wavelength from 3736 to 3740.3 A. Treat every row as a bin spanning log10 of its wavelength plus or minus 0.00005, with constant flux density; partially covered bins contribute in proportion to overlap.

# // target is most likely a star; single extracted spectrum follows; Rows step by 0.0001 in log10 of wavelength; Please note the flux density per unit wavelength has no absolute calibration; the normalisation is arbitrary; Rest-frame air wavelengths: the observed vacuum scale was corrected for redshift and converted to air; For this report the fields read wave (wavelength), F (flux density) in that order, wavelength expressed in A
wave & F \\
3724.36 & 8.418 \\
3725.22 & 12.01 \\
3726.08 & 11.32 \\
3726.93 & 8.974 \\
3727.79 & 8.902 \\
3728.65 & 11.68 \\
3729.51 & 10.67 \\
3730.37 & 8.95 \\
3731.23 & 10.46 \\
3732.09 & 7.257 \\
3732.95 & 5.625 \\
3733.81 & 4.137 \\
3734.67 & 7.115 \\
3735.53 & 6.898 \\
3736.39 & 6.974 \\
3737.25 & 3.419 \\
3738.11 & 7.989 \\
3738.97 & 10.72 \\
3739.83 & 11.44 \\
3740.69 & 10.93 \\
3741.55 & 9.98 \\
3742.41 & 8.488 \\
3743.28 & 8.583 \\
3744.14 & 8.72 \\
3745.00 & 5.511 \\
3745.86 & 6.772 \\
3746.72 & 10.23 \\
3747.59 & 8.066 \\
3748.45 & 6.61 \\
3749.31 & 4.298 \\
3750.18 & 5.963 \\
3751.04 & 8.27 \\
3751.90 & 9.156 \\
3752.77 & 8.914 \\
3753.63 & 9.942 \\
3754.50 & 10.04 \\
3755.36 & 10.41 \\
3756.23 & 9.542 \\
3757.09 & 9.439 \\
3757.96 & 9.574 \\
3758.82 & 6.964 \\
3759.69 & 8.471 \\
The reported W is 8.15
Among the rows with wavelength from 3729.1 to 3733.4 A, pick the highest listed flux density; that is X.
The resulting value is 10.67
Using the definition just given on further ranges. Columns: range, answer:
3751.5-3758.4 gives 10.41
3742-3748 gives 10.23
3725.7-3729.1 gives 11.68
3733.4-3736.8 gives 7.115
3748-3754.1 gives 9.942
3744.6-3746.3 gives 6.772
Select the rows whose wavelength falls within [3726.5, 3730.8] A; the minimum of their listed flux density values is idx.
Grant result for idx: 8.902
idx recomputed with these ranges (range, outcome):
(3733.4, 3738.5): 3.419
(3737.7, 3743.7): 7.989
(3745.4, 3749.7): 4.298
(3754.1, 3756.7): 9.542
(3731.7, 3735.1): 4.137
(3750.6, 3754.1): 8.27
